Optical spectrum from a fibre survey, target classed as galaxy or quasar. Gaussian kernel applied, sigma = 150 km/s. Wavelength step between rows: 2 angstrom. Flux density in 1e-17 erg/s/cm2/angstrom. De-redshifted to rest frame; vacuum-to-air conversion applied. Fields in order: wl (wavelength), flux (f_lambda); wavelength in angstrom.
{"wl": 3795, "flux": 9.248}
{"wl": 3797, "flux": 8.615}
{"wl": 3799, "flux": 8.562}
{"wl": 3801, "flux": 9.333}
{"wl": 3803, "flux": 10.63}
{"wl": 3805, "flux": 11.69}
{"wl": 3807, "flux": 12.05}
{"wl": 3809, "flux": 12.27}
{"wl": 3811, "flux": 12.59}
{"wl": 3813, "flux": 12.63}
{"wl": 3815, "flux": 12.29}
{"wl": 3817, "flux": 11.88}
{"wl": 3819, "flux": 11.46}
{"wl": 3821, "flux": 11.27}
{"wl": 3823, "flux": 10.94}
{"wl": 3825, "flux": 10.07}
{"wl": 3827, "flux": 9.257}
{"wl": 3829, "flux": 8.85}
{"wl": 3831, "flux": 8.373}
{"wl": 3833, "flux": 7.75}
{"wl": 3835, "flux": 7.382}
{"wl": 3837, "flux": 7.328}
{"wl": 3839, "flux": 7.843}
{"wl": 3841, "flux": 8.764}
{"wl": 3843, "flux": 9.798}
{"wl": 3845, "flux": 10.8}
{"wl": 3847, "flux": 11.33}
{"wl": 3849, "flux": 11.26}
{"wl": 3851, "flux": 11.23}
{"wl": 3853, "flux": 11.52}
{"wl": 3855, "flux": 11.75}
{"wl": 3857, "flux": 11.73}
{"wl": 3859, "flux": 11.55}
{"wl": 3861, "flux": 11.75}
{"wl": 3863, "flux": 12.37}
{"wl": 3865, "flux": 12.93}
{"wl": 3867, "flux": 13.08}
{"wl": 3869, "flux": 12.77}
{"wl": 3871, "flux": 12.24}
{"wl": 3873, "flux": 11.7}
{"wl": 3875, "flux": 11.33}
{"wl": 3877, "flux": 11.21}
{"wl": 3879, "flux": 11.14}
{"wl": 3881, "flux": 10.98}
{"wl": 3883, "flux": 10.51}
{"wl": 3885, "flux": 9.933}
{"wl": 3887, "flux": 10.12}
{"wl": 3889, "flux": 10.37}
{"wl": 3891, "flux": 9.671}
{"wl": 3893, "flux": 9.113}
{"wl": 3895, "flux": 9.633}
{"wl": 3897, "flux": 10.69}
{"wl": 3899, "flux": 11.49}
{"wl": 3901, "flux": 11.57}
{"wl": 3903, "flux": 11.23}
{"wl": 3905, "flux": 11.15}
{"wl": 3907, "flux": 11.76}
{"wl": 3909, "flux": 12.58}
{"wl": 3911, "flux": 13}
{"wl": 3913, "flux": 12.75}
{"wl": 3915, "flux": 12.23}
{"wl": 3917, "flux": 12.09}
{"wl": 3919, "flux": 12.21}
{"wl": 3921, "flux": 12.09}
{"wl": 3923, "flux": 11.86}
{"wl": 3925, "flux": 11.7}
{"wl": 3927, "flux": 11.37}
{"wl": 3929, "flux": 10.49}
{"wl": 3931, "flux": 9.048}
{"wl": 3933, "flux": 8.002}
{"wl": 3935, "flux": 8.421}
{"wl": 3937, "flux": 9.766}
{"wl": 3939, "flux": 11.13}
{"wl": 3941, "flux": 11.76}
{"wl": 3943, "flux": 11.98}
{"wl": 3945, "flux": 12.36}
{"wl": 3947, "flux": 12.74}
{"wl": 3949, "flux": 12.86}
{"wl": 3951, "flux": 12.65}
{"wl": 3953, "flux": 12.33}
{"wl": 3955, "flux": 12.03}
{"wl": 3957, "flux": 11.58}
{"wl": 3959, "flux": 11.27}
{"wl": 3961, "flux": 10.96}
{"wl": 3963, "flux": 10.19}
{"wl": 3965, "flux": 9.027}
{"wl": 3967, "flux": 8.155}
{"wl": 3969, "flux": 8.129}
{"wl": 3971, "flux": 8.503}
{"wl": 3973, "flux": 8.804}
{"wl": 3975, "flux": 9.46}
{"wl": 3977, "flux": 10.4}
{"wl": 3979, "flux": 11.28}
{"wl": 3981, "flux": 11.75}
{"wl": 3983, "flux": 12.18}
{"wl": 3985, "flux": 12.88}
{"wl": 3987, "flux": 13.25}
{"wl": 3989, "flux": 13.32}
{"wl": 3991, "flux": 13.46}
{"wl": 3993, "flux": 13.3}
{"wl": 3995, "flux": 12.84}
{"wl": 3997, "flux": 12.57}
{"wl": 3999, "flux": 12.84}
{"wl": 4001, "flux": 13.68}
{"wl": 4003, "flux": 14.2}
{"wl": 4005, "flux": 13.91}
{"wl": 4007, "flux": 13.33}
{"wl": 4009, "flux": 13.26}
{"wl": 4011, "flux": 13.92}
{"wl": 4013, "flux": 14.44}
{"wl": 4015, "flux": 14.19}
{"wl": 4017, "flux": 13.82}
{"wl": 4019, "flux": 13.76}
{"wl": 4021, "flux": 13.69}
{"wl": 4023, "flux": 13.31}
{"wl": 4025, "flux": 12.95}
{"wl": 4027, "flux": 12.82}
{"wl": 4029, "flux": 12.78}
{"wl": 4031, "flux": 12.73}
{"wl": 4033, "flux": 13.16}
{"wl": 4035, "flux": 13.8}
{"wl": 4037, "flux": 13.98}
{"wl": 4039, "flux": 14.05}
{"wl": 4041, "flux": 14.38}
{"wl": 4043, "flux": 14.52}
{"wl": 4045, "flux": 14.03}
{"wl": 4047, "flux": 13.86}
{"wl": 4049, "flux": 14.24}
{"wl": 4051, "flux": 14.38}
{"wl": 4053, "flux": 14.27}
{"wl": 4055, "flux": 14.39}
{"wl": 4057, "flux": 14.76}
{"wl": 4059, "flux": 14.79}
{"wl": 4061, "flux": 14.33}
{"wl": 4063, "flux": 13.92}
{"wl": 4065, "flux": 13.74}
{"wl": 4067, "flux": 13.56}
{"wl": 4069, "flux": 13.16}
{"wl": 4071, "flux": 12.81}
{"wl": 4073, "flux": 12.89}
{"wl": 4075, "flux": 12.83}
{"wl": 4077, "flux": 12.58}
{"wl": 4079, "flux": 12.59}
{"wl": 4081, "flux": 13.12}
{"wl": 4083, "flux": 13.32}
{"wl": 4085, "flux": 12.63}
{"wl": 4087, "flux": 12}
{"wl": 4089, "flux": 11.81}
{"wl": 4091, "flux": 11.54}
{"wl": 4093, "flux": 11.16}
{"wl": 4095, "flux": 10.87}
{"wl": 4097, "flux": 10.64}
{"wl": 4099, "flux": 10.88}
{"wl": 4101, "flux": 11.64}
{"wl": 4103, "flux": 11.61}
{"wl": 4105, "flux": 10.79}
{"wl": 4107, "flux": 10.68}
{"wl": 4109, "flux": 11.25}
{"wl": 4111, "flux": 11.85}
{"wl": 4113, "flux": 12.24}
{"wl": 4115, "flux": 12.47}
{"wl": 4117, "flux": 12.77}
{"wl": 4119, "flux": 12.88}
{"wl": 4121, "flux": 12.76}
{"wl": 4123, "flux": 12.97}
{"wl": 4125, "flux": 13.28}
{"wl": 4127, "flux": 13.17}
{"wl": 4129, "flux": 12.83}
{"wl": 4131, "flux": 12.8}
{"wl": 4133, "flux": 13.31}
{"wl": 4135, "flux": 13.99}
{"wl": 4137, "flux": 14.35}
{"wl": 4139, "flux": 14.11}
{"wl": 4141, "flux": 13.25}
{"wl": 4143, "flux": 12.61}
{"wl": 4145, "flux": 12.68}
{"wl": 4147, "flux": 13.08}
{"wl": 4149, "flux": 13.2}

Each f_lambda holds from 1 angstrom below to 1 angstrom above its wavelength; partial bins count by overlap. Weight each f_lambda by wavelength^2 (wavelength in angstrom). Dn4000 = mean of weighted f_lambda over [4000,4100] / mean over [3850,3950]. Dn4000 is 1.27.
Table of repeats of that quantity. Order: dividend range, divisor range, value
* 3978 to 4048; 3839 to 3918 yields 1.27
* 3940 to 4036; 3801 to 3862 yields 1.26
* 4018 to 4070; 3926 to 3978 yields 1.38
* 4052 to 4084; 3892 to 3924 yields 1.27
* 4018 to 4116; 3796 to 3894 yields 1.35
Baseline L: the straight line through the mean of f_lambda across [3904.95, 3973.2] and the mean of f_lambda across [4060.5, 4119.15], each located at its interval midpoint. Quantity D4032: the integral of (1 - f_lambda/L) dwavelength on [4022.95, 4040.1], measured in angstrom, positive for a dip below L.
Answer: -2.16 angstrom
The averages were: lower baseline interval 11.1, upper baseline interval 12.3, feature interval 13.3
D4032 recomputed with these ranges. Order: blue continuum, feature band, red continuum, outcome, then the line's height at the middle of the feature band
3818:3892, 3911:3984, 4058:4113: 2.1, 11.3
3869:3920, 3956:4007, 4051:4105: 1.8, 12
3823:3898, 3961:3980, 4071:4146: 3.2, 11.3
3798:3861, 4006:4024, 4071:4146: -3.0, 11.8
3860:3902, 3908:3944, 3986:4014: 2.3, 12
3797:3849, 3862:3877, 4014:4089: -1.9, 10.9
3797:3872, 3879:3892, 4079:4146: 0.9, 11.1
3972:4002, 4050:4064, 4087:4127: -2.9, 12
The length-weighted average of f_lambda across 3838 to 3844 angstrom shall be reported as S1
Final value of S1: 8.8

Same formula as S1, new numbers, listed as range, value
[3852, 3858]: 11.7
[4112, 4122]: 12.6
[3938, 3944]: 11.6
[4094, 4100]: 10.8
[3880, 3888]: 10.4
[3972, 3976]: 9.13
